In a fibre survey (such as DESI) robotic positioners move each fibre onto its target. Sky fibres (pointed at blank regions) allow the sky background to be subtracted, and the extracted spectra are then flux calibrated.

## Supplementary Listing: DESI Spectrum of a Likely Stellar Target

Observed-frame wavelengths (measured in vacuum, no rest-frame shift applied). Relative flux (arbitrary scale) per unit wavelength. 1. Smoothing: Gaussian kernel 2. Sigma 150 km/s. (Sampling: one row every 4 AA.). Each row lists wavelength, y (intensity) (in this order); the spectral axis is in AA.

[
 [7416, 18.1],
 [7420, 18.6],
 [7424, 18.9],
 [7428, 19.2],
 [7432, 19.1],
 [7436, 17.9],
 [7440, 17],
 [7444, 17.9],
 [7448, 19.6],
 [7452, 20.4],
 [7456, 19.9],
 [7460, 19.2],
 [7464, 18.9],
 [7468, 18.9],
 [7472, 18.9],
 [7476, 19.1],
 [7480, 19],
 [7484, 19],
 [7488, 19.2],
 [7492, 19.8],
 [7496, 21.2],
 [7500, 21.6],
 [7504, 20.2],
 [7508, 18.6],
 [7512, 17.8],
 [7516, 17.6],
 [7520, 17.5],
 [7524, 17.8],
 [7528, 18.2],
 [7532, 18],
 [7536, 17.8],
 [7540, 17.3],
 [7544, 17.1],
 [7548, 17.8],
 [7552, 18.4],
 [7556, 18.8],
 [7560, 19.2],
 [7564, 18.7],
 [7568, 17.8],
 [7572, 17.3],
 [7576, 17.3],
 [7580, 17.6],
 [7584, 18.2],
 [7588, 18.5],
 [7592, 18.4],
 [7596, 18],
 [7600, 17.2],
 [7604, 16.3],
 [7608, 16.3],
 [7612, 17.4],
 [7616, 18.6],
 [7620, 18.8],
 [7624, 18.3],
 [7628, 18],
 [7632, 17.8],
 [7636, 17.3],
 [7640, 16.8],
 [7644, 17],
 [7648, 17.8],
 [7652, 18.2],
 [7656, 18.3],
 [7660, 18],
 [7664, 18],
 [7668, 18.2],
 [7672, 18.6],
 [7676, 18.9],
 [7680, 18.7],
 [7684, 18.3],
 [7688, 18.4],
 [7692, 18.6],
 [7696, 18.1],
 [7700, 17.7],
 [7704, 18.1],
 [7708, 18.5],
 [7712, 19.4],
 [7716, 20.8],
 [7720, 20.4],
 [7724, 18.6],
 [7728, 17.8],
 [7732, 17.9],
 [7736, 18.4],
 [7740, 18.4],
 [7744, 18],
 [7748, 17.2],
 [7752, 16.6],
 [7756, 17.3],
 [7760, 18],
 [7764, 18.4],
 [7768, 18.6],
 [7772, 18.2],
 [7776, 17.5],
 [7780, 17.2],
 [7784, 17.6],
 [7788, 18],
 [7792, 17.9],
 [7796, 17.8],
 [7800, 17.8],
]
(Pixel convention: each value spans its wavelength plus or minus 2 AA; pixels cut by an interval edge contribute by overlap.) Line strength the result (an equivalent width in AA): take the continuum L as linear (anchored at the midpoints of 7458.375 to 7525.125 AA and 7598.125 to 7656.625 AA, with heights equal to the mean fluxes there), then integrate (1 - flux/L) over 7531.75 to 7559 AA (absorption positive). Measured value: 0.8 AA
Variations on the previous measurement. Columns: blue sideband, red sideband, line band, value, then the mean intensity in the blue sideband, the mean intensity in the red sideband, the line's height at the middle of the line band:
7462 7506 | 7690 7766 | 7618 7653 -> 2.0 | 19.6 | 18.3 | 18.8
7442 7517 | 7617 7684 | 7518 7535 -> 1.0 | 19.3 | 18.1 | 19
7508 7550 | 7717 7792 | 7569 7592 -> 0.0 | 17.7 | 18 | 17.8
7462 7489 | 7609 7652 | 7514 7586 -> 1.9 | 19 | 17.8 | 18.4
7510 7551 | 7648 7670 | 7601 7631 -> 0.5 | 17.7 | 18.1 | 18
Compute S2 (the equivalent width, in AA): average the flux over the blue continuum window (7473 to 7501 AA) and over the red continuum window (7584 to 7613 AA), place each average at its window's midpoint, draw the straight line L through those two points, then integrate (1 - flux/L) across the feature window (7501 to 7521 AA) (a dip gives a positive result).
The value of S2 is 0.8 AA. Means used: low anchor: 19.7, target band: 18.5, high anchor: 17.5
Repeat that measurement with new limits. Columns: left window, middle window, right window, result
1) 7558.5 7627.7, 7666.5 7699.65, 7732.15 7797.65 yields -1.11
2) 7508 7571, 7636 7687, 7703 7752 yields 0.88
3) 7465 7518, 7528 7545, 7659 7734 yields 1.32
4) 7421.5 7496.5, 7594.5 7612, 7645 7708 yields 1.47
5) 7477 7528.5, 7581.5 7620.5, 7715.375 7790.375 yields 2.00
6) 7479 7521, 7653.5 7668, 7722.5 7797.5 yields 0.22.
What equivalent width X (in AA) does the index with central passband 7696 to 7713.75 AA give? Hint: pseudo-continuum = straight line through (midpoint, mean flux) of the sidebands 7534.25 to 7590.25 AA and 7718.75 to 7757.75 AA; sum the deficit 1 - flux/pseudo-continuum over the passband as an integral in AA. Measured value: -0.4 AA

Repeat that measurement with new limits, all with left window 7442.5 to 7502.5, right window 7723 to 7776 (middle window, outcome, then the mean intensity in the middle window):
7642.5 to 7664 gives 0.7 AA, 17.9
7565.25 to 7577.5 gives 0.9 AA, 17.5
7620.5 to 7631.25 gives 0.3 AA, 18.2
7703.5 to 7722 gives -1.4 AA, 19.5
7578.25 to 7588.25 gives 0.4 AA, 18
